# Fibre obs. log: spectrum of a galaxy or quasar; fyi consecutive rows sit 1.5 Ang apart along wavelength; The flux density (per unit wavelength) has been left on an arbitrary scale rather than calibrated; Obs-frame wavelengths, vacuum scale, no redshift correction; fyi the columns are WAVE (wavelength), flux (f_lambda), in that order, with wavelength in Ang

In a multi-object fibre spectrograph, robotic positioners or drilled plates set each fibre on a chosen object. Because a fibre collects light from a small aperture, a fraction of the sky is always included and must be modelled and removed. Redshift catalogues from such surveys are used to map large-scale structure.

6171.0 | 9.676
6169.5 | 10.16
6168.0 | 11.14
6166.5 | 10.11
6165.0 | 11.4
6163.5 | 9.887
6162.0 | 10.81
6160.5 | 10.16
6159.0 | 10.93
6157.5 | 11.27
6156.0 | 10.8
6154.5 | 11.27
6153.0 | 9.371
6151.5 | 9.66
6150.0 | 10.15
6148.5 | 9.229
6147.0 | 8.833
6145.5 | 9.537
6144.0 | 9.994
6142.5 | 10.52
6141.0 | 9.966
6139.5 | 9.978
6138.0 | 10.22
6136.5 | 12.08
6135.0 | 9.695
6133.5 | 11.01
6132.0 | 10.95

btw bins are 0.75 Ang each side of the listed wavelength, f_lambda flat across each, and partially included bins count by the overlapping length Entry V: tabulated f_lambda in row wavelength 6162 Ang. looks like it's 10.81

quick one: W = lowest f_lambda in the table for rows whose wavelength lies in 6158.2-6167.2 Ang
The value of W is 9.887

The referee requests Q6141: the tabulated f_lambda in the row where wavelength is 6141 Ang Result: 9.966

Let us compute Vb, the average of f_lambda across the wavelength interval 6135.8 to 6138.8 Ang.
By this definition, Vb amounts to 11.1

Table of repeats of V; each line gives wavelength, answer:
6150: 10.15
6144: 9.994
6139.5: 9.978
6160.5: 10.16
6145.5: 9.537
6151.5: 9.66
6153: 9.371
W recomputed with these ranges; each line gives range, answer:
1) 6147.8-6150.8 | 9.229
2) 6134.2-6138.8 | 9.695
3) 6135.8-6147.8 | 8.833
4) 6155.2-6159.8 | 10.8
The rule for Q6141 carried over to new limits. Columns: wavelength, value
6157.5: 11.27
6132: 10.95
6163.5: 9.887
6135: 9.695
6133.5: 11.01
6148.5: 9.229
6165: 11.4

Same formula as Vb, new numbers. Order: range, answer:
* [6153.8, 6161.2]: 10.9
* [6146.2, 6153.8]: 9.46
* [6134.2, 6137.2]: 10.9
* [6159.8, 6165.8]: 10.6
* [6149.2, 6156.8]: 10.3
